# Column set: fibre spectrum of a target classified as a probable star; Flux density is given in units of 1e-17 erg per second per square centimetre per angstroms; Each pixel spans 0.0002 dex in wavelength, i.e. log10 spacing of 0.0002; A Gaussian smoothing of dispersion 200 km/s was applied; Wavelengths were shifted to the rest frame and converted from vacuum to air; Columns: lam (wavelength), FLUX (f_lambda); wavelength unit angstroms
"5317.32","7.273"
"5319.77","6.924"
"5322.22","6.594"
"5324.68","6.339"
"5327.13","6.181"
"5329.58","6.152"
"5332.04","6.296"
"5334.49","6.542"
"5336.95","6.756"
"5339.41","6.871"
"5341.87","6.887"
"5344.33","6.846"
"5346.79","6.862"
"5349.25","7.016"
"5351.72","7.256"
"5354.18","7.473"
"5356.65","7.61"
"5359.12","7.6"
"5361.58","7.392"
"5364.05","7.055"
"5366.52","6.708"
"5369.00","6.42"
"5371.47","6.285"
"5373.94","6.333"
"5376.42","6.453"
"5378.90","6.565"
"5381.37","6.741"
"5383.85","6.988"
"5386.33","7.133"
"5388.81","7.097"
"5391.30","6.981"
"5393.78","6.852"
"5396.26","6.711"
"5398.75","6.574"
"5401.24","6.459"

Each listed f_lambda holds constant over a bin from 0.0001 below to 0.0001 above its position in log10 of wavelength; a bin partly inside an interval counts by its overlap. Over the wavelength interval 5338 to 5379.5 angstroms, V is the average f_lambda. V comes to 6.92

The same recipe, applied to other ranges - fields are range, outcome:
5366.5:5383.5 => 6.51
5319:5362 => 6.86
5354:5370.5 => 7.15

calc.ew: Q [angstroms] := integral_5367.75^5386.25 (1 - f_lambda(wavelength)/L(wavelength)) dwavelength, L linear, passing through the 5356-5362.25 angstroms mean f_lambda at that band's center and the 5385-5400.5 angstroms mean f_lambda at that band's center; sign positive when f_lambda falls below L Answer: 1.6 angstroms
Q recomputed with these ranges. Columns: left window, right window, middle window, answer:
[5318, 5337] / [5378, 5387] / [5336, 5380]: -1.5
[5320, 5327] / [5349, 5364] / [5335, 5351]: 0.3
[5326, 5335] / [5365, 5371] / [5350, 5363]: -2.0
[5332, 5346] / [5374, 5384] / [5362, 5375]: 0.1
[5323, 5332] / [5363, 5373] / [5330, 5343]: -0.6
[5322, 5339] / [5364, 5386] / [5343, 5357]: -1.4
